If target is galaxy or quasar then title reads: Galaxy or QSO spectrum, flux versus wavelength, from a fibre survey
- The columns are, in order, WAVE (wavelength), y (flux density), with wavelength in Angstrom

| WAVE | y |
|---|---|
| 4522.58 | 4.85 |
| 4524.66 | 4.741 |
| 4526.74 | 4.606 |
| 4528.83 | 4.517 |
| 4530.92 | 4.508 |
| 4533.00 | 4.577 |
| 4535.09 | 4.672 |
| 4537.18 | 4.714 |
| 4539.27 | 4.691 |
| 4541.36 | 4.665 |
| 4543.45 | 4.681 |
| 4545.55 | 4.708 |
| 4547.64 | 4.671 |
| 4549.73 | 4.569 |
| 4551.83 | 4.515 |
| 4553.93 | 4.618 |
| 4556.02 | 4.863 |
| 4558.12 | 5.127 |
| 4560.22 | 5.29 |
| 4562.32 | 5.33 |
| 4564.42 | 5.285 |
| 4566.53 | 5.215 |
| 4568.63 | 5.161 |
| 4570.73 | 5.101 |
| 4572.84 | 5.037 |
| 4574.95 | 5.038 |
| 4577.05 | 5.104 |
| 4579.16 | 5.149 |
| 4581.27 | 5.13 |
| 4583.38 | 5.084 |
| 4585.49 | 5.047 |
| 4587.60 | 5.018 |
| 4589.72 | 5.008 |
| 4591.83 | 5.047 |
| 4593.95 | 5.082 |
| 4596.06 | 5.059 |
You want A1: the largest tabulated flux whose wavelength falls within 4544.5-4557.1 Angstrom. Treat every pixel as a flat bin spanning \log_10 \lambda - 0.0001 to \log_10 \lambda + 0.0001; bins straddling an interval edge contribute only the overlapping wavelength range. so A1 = 4.863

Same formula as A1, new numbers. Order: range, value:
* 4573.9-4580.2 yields 5.149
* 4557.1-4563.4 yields 5.33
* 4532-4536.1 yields 4.672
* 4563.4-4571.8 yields 5.285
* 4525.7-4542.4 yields 4.714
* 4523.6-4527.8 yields 4.741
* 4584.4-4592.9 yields 5.047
